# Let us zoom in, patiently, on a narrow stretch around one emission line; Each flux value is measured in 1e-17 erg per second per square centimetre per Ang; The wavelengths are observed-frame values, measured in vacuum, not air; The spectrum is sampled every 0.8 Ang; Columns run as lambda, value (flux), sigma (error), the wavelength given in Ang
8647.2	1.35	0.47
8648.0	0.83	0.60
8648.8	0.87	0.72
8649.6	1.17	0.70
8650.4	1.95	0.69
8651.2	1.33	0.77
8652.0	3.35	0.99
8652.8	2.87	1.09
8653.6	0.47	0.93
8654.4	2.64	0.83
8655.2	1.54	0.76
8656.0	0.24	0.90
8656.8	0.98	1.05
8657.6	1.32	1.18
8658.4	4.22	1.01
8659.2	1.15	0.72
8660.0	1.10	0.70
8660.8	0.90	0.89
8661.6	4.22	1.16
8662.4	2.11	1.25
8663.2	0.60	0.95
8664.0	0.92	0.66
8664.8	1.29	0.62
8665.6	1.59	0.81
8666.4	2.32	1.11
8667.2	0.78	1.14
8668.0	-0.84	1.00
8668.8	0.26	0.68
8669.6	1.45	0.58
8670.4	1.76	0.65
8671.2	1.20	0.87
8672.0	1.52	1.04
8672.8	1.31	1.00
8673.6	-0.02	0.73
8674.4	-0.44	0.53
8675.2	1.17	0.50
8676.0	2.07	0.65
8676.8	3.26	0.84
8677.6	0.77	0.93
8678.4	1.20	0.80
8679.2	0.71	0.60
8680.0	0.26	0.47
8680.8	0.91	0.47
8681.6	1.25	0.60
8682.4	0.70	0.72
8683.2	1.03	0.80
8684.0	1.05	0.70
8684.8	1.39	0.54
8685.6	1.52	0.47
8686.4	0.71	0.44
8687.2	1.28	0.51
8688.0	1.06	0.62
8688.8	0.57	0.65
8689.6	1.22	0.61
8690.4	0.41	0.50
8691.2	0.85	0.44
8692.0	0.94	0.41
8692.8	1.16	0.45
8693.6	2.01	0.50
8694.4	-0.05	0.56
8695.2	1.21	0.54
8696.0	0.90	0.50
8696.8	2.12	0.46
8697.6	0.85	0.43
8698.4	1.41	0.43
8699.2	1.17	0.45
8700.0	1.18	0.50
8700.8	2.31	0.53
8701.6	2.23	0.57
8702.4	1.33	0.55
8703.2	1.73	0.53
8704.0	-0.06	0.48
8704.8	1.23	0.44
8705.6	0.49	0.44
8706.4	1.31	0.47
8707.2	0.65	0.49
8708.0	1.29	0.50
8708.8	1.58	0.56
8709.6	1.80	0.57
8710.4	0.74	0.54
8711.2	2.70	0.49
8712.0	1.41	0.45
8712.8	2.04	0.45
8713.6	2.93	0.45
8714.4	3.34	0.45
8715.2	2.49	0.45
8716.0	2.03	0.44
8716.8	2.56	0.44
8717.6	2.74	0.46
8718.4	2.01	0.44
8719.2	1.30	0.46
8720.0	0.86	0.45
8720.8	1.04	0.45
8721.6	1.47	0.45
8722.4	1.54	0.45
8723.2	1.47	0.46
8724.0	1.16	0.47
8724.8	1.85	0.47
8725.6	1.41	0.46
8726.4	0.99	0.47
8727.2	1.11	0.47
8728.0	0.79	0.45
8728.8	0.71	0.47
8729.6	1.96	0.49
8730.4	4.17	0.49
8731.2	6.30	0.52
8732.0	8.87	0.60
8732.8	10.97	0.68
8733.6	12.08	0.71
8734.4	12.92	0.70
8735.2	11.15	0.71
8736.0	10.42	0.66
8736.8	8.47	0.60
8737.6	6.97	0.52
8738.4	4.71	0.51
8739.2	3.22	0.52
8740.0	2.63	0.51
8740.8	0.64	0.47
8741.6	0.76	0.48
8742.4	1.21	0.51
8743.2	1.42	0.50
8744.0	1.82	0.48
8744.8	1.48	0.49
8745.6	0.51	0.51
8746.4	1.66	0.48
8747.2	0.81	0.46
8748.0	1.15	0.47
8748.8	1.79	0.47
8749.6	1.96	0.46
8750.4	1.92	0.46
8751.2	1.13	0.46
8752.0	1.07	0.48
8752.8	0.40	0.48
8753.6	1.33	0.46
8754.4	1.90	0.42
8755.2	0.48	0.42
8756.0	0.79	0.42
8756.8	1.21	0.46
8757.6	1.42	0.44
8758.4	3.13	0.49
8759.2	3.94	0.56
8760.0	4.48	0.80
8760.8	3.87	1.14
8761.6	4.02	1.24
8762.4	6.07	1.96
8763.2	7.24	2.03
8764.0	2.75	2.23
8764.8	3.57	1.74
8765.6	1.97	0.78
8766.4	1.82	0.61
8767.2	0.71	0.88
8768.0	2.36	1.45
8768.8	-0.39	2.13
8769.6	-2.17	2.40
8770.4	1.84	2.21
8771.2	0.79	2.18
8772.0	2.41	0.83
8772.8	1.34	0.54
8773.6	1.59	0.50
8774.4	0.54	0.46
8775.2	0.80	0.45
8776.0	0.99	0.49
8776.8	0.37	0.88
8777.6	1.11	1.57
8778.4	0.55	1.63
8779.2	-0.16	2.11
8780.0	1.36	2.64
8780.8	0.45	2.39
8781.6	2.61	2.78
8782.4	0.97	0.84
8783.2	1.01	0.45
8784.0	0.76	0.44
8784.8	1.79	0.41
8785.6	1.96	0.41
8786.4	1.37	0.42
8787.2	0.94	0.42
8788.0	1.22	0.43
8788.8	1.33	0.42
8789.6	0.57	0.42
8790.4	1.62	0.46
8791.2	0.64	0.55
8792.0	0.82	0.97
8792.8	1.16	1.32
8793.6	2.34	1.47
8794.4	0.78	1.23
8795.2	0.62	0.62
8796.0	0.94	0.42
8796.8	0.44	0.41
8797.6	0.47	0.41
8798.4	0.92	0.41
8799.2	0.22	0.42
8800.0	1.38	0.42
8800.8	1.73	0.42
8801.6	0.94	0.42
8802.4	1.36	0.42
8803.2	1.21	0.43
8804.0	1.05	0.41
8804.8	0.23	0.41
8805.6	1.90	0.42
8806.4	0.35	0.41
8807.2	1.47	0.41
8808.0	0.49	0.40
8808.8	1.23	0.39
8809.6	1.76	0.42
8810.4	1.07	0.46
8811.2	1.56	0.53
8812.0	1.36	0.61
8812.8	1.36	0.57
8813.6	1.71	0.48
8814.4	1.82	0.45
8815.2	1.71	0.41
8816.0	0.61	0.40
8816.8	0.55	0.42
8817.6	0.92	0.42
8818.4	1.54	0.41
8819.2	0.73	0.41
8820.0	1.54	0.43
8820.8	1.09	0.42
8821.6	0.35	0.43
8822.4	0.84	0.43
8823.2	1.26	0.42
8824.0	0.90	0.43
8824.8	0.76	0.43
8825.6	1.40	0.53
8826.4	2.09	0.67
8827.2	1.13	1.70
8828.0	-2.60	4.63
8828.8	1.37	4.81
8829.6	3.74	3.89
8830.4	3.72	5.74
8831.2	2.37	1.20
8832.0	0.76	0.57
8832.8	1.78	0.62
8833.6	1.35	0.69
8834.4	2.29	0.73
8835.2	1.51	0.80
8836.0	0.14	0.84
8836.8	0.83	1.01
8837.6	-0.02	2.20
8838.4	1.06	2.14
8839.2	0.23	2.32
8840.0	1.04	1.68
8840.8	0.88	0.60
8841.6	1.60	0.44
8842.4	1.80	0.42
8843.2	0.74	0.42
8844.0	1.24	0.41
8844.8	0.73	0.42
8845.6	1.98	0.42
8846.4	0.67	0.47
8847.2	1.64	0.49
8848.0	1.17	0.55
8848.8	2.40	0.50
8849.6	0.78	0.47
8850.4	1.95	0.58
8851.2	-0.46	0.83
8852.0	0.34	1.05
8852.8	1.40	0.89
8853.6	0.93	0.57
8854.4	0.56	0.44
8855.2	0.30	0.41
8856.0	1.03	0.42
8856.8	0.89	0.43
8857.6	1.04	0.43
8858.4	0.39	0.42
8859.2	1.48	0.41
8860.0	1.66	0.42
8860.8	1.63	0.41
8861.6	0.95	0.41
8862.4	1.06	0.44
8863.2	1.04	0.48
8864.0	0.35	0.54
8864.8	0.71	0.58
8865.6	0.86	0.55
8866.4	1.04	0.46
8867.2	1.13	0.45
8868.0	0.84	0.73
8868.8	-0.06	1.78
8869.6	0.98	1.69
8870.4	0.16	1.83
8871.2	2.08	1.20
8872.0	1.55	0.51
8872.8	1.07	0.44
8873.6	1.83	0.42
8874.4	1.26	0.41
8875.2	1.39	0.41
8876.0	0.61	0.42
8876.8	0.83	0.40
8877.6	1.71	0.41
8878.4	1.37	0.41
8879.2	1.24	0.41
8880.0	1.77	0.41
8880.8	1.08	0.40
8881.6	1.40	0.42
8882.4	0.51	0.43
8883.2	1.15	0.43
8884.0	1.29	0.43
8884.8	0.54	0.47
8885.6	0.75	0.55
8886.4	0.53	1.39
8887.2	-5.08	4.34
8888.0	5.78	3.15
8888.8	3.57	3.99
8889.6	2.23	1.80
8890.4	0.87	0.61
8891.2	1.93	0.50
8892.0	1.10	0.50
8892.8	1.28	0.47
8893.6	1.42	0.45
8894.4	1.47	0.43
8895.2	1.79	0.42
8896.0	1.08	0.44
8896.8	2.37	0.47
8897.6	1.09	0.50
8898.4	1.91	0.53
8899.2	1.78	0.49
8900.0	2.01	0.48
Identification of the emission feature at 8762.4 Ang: [N II] 6583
